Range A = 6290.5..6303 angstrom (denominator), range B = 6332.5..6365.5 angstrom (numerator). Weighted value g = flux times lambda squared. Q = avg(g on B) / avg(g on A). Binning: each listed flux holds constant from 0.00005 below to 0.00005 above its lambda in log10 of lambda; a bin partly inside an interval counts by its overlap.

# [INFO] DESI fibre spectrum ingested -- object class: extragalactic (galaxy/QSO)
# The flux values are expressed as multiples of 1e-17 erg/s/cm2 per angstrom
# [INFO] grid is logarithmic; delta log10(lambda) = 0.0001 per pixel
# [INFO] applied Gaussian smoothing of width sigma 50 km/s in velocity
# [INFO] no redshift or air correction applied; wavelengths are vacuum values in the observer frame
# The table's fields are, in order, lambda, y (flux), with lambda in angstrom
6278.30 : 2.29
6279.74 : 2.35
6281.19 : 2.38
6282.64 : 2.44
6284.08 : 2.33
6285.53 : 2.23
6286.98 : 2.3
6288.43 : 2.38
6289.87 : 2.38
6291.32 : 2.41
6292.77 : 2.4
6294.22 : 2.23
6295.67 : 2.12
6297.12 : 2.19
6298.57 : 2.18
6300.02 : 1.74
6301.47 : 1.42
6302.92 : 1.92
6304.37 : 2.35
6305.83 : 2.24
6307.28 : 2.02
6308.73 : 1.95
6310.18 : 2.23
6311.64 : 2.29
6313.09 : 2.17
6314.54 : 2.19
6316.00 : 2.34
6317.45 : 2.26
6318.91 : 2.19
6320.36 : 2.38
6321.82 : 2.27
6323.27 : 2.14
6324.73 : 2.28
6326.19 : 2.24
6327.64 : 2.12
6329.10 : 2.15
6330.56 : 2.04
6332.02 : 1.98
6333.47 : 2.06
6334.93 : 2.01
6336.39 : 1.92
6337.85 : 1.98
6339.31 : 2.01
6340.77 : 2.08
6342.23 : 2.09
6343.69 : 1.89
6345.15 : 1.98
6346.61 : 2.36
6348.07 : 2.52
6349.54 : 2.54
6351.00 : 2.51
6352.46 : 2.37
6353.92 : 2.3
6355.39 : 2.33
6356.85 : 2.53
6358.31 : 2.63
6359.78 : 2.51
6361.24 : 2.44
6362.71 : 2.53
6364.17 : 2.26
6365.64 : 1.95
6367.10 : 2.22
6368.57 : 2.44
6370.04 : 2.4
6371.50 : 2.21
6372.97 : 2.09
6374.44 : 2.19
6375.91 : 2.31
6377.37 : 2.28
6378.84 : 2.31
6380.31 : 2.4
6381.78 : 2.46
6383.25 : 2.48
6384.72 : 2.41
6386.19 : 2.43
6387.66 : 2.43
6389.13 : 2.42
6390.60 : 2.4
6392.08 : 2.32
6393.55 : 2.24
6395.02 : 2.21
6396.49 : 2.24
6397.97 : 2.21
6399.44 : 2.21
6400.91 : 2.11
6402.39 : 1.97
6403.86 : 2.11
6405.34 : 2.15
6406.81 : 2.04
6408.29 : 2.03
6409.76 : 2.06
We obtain 1.11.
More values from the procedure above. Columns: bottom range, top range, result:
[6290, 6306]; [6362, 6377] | 1.09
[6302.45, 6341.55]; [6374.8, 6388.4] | 1.13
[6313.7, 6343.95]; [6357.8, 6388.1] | 1.12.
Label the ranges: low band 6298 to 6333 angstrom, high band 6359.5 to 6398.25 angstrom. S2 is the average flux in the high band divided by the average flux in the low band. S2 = 1.09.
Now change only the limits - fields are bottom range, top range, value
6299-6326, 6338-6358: 1.06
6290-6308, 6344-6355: 1.11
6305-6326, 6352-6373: 1.07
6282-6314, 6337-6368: 1.05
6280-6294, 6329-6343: 0.86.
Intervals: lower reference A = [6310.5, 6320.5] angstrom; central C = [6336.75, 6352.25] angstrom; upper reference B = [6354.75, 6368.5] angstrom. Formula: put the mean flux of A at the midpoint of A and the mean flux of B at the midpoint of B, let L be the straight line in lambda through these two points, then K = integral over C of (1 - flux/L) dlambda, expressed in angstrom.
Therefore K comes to 0.9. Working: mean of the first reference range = 2.25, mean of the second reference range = 2.38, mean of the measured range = 2.2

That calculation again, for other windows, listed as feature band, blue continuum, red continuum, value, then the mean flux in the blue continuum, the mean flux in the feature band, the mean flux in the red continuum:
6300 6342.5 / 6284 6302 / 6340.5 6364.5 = 2.88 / 2.18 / 2.11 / 2.35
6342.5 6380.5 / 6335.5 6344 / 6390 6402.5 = -4.36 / 2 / 2.32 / 2.22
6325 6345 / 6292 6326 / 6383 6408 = 1.23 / 2.15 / 2.05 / 2.25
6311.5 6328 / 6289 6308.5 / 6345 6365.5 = -0.08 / 2.12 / 2.24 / 2.41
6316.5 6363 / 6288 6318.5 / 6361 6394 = 0.17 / 2.16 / 2.24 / 2.33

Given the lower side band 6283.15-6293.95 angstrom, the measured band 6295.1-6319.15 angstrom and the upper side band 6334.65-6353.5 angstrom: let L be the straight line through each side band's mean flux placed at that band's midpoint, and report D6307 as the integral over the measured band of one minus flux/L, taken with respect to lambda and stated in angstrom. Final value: 1.94 angstrom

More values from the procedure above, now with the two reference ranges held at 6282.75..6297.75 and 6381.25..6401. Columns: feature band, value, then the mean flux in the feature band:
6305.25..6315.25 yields 0.7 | 2.16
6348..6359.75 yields -0.7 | 2.46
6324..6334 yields 0.8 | 2.13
